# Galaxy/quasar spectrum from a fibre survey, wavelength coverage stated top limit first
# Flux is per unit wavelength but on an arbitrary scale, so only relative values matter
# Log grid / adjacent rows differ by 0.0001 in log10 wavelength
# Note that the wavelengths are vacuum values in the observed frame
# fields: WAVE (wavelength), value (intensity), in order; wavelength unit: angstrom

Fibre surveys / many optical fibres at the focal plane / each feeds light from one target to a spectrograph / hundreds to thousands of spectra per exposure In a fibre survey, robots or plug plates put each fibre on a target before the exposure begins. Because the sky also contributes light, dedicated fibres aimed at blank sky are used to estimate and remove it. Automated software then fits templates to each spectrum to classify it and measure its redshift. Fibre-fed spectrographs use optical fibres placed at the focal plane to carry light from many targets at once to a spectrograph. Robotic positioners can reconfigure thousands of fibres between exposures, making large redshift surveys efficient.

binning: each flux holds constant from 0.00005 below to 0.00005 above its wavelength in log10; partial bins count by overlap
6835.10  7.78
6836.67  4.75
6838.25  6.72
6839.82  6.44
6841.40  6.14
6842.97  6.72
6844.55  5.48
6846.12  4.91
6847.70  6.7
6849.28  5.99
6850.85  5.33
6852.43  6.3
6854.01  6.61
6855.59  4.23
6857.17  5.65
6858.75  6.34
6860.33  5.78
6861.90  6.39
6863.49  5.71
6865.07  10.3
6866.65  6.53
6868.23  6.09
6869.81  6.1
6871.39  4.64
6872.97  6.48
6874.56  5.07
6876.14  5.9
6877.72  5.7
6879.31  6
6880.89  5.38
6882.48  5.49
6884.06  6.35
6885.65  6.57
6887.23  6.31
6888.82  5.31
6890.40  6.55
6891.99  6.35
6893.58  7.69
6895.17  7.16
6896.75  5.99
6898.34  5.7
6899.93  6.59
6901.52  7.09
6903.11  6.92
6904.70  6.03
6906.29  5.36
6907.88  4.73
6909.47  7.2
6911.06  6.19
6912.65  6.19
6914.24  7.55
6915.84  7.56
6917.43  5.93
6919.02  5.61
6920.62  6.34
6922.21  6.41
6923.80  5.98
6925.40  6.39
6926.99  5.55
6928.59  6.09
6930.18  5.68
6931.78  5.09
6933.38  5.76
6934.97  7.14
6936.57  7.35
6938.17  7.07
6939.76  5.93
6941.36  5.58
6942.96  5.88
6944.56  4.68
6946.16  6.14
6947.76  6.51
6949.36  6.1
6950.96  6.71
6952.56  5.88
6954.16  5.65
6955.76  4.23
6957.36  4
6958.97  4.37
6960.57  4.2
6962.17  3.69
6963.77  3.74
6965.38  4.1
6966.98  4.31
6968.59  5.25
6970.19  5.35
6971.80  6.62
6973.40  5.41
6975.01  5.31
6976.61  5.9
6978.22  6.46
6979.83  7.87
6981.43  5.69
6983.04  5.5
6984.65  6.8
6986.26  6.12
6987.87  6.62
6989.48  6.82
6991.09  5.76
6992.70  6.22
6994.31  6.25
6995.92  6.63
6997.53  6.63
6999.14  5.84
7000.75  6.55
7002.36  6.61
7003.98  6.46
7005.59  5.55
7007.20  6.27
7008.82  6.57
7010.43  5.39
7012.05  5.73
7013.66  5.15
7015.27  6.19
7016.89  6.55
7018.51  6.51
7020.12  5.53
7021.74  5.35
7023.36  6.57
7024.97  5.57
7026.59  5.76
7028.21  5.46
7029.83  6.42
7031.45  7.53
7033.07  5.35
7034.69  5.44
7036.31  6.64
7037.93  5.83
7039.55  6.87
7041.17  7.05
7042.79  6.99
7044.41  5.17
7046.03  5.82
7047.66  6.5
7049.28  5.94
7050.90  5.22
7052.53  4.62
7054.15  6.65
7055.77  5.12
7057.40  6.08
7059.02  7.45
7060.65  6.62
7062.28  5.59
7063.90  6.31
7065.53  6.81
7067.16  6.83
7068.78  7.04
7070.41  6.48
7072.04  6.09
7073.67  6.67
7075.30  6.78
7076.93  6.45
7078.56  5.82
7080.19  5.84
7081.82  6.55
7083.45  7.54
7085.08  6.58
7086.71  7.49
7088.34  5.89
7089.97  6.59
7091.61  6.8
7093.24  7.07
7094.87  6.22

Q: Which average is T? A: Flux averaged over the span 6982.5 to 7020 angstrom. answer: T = 6.2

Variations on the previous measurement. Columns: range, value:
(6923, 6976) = 5.51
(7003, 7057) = 5.99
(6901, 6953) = 6.2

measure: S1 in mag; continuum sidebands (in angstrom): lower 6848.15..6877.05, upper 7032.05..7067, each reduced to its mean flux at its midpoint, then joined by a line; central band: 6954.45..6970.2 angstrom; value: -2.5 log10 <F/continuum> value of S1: 0.38 mag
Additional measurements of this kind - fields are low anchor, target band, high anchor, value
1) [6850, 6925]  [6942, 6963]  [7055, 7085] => 0.20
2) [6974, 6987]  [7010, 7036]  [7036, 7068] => 0.05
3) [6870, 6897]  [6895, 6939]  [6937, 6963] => -0.10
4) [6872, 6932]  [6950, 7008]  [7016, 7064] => 0.08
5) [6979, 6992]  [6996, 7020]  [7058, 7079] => 0.05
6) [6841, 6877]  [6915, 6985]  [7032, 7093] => 0.08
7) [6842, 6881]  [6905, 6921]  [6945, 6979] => -0.12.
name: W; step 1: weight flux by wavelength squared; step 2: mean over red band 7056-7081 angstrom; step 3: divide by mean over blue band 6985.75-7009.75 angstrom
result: 1.0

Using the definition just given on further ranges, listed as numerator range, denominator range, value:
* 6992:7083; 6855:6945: 1.04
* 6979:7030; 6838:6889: 1.06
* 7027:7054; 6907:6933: 1.02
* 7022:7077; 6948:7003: 1.12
